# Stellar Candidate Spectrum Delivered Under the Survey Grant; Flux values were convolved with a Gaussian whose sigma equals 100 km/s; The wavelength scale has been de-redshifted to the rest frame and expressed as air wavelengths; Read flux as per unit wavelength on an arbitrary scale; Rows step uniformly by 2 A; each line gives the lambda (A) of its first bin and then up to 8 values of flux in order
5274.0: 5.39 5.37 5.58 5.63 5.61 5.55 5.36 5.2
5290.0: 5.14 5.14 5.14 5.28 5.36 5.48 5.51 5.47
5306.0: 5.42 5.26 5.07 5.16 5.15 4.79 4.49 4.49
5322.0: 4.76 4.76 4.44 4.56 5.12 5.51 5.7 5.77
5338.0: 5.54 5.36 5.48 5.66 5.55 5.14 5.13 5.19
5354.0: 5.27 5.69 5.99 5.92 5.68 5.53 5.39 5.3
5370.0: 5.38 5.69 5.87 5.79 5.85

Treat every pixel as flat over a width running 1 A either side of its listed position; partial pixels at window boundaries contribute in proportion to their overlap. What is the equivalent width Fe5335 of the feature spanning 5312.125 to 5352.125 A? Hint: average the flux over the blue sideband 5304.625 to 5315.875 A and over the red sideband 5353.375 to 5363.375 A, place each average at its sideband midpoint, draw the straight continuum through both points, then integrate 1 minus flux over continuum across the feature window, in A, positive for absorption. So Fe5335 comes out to 2.2 A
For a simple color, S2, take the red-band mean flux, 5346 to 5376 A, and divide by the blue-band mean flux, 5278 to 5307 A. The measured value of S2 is 1.03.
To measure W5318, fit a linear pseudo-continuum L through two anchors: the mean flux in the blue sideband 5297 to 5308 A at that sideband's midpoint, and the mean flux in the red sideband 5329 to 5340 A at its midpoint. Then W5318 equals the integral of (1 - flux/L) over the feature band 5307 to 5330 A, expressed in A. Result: 2.7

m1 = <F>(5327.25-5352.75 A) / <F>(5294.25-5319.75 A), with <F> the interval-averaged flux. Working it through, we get 1.04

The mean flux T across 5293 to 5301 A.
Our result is 5.31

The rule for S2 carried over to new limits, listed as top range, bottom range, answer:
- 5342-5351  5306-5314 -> 1.04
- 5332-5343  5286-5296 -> 1.07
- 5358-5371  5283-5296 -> 1.06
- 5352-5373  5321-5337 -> 1.10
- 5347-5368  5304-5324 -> 1.10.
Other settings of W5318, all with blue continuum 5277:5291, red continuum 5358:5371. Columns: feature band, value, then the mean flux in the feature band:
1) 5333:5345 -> -0.1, 5.58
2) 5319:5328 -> 1.5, 4.61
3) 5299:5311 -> 0.2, 5.37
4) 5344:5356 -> 0.5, 5.33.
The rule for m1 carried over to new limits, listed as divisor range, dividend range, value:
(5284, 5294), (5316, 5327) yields 0.88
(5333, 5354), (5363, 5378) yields 1.03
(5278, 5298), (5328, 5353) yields 1.01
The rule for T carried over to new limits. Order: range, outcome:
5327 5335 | 5.22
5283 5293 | 5.28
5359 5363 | 5.8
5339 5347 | 5.51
